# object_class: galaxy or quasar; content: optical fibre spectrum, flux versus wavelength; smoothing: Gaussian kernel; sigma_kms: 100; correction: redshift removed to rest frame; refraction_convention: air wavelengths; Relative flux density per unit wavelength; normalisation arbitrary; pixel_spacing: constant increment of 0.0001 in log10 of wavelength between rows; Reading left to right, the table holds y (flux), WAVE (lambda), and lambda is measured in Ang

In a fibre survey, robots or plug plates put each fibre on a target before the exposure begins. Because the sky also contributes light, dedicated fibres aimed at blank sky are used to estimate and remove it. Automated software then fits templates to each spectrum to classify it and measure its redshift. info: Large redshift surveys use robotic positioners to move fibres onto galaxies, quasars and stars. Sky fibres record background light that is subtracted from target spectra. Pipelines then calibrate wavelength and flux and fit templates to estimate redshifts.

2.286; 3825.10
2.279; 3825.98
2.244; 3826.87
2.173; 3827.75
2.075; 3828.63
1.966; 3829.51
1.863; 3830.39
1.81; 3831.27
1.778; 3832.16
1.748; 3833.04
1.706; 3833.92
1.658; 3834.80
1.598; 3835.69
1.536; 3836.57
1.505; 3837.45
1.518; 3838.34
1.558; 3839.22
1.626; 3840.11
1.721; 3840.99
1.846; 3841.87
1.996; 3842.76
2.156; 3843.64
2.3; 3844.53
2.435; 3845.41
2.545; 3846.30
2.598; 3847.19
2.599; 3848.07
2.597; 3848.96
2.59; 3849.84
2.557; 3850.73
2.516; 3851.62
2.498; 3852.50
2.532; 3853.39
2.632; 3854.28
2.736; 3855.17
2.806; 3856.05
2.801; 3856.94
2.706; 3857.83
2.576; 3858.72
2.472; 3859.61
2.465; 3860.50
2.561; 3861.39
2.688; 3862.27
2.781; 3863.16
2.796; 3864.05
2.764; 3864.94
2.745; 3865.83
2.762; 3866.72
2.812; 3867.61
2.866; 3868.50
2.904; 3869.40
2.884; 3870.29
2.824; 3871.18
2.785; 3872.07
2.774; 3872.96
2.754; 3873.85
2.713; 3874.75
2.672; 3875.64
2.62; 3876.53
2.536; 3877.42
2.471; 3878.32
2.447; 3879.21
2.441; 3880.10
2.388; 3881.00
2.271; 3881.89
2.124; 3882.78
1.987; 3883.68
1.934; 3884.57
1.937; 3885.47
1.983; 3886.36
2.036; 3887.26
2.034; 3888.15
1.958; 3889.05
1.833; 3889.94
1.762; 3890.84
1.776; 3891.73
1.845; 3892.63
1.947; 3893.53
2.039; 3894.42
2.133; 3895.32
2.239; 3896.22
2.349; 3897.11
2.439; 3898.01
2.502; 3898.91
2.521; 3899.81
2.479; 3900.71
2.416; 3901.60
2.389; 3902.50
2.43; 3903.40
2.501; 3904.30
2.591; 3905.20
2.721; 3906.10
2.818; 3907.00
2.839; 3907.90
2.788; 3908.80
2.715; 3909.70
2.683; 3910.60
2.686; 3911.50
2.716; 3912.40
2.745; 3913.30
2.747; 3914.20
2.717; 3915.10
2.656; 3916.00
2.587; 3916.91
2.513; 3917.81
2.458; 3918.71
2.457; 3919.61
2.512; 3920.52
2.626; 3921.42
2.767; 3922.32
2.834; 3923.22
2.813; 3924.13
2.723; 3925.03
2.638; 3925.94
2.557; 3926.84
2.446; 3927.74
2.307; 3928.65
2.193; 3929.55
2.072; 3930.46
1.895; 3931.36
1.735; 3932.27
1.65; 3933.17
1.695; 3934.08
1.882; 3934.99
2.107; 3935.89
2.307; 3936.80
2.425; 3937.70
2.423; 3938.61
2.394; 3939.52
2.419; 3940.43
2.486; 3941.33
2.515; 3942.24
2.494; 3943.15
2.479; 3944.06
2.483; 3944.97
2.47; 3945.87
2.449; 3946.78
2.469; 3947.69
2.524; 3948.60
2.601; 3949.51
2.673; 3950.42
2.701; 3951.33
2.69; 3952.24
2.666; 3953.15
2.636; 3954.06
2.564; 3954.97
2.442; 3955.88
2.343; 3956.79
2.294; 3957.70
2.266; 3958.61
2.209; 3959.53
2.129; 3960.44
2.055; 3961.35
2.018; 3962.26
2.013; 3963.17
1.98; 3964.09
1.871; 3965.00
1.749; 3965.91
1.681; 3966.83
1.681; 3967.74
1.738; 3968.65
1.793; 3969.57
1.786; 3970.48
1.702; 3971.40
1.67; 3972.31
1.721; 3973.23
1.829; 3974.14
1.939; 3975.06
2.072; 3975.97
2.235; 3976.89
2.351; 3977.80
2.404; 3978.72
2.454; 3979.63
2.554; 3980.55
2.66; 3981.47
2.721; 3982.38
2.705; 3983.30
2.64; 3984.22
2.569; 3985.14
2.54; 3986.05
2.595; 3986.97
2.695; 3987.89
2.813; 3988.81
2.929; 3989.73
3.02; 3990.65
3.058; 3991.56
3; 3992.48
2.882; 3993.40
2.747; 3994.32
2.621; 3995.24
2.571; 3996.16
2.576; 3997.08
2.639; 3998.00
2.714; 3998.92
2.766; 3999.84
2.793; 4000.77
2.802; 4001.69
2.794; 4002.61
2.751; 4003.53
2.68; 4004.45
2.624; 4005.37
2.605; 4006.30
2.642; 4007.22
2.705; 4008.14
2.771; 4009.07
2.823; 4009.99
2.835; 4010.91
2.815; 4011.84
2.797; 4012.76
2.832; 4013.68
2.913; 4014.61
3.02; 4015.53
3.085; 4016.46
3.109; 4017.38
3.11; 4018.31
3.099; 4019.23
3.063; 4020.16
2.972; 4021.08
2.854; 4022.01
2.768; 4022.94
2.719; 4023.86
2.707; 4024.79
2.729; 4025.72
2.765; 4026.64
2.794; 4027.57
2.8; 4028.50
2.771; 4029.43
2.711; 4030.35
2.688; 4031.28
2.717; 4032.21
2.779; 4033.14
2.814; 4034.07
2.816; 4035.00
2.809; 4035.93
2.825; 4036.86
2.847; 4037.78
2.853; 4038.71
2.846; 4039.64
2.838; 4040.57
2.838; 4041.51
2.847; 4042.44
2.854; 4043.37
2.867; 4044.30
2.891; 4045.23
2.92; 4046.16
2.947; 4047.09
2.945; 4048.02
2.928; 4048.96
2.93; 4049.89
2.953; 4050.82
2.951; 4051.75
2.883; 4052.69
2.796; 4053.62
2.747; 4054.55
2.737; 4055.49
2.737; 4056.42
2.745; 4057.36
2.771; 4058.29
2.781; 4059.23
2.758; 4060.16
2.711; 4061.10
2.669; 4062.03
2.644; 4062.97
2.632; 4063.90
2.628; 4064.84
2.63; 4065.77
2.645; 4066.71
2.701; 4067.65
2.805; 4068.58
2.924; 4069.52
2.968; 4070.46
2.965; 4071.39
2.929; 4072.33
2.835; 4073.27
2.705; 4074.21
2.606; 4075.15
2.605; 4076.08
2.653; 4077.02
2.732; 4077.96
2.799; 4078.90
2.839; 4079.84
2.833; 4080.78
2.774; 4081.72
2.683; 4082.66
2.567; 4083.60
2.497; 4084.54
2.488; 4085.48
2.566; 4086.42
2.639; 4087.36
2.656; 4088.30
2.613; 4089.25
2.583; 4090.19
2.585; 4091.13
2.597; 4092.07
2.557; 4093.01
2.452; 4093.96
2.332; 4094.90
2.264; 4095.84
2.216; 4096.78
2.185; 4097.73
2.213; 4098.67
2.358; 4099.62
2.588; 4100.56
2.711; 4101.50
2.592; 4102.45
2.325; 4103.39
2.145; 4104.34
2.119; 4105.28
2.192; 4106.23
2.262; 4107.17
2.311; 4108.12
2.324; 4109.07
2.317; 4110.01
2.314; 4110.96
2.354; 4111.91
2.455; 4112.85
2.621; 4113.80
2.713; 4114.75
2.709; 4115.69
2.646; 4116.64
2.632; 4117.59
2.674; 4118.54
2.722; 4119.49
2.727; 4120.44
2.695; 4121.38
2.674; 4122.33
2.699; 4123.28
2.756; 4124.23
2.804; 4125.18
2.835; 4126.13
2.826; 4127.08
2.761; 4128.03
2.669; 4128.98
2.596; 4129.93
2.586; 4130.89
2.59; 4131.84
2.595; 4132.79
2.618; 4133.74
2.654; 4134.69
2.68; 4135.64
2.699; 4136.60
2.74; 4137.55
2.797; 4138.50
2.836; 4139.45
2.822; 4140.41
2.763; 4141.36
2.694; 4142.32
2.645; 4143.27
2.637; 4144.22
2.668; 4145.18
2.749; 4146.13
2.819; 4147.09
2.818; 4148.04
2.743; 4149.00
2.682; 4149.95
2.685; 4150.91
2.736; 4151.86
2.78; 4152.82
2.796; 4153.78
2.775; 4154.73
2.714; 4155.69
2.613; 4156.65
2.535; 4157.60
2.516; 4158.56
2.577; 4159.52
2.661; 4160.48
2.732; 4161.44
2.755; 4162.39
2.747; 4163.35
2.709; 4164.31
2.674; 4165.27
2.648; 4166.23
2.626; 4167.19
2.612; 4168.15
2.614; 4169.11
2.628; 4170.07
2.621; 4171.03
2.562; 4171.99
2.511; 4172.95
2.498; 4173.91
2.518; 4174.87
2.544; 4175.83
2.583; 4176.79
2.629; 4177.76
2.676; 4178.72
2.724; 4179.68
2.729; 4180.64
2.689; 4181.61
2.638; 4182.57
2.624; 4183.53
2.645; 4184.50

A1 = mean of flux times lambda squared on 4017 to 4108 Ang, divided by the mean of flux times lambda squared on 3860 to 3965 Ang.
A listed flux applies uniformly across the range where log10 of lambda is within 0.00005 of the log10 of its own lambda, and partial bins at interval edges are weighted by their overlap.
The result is 1.2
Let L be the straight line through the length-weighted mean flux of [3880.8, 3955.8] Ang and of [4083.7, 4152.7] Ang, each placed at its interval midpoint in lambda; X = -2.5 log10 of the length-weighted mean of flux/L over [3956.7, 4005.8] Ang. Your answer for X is 0.03 mag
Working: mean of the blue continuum 2.39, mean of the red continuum 2.58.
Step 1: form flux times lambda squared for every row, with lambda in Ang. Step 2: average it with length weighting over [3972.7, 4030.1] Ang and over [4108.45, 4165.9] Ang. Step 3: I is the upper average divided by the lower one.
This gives 1.06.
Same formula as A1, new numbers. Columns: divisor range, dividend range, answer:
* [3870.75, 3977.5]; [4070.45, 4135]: 1.21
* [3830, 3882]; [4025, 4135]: 1.25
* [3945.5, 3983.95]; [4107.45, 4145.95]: 1.29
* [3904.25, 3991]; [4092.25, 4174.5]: 1.20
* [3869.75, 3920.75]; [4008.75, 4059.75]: 1.26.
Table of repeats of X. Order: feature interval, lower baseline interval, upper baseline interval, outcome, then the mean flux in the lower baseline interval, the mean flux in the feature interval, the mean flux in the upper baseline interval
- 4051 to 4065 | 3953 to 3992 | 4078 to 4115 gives -0.14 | 2.27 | 2.75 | 2.48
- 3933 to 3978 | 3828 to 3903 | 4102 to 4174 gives 0.10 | 2.3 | 2.2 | 2.63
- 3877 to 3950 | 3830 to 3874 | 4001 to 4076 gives 0.06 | 2.37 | 2.37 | 2.81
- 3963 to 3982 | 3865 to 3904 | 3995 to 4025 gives 0.32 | 2.37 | 2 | 2.81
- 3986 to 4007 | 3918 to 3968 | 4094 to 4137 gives -0.15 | 2.33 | 2.75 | 2.53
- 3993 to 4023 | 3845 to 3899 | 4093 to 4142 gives -0.12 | 2.45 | 2.81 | 2.55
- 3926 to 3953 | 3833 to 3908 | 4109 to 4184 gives 0.04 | 2.35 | 2.34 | 2.66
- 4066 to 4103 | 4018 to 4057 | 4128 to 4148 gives 0.06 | 2.84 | 2.62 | 2.7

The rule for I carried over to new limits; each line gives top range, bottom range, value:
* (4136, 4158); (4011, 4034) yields 1.02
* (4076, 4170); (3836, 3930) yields 1.21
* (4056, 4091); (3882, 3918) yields 1.26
